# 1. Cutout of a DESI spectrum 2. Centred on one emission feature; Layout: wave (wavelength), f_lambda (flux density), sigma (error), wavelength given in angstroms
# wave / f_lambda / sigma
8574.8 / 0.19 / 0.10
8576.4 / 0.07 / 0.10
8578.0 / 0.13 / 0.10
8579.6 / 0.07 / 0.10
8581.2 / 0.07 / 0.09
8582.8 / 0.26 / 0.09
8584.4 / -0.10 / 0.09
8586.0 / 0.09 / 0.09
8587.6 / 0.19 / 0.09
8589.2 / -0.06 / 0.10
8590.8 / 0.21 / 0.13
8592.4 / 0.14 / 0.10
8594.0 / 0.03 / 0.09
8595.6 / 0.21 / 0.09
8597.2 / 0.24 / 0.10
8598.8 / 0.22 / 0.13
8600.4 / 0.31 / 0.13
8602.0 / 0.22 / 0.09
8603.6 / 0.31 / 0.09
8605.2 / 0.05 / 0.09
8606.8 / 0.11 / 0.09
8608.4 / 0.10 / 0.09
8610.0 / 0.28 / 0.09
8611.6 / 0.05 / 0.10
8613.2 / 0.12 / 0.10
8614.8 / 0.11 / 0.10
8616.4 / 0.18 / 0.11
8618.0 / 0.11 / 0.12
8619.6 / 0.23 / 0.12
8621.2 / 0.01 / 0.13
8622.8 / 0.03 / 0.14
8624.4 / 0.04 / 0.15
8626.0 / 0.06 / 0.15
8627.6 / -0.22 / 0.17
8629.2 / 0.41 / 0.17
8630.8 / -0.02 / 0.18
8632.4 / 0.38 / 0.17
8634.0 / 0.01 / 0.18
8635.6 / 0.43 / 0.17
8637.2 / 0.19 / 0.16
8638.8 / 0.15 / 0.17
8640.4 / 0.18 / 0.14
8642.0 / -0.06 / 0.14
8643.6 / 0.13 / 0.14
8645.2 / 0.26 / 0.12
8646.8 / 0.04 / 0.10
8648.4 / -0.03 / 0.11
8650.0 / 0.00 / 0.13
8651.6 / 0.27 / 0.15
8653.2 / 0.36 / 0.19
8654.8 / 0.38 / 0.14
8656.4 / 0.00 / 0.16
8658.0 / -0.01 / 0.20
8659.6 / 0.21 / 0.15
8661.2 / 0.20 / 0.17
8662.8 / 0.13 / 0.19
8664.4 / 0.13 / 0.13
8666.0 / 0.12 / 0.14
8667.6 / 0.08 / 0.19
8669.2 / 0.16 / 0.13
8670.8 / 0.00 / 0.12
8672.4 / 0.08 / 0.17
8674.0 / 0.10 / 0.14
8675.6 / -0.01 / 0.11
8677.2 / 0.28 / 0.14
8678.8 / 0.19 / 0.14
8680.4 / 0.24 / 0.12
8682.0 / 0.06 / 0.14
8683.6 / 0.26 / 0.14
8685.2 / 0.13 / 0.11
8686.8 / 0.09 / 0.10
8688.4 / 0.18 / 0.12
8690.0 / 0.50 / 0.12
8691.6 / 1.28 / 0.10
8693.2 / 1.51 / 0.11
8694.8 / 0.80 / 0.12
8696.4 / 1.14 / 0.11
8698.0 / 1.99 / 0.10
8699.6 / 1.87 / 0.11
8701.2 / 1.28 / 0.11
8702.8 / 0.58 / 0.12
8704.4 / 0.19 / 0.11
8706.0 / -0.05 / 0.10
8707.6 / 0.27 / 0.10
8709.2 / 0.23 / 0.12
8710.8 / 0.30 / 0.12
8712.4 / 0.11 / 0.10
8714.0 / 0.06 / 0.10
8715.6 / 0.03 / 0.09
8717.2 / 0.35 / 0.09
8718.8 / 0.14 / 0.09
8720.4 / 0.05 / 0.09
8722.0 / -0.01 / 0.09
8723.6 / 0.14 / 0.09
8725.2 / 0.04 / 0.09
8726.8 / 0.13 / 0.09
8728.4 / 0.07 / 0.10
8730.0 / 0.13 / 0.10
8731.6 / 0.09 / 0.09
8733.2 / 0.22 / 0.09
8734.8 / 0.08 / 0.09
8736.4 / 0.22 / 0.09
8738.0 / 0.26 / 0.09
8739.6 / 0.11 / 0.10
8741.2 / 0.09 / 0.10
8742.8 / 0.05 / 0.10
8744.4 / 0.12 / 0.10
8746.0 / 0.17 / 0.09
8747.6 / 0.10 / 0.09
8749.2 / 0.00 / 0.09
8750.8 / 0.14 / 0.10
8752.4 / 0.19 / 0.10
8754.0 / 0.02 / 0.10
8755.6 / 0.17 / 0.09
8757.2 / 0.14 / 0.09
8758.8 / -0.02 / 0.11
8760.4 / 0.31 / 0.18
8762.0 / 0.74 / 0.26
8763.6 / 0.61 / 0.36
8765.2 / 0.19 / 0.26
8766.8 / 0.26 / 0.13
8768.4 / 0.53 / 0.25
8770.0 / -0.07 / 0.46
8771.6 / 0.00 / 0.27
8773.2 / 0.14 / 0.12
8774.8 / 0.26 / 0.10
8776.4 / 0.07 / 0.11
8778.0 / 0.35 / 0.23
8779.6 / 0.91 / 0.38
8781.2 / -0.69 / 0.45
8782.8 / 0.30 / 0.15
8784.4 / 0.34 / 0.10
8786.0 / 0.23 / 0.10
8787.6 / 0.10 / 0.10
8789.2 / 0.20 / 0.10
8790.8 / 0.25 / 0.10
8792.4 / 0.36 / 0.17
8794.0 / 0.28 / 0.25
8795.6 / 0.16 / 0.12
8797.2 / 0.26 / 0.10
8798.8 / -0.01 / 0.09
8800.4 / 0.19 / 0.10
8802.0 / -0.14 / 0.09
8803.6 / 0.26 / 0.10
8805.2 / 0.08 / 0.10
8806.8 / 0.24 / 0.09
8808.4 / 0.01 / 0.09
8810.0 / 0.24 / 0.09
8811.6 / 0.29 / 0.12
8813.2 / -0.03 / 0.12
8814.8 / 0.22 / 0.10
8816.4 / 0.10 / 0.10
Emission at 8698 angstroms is [O II]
